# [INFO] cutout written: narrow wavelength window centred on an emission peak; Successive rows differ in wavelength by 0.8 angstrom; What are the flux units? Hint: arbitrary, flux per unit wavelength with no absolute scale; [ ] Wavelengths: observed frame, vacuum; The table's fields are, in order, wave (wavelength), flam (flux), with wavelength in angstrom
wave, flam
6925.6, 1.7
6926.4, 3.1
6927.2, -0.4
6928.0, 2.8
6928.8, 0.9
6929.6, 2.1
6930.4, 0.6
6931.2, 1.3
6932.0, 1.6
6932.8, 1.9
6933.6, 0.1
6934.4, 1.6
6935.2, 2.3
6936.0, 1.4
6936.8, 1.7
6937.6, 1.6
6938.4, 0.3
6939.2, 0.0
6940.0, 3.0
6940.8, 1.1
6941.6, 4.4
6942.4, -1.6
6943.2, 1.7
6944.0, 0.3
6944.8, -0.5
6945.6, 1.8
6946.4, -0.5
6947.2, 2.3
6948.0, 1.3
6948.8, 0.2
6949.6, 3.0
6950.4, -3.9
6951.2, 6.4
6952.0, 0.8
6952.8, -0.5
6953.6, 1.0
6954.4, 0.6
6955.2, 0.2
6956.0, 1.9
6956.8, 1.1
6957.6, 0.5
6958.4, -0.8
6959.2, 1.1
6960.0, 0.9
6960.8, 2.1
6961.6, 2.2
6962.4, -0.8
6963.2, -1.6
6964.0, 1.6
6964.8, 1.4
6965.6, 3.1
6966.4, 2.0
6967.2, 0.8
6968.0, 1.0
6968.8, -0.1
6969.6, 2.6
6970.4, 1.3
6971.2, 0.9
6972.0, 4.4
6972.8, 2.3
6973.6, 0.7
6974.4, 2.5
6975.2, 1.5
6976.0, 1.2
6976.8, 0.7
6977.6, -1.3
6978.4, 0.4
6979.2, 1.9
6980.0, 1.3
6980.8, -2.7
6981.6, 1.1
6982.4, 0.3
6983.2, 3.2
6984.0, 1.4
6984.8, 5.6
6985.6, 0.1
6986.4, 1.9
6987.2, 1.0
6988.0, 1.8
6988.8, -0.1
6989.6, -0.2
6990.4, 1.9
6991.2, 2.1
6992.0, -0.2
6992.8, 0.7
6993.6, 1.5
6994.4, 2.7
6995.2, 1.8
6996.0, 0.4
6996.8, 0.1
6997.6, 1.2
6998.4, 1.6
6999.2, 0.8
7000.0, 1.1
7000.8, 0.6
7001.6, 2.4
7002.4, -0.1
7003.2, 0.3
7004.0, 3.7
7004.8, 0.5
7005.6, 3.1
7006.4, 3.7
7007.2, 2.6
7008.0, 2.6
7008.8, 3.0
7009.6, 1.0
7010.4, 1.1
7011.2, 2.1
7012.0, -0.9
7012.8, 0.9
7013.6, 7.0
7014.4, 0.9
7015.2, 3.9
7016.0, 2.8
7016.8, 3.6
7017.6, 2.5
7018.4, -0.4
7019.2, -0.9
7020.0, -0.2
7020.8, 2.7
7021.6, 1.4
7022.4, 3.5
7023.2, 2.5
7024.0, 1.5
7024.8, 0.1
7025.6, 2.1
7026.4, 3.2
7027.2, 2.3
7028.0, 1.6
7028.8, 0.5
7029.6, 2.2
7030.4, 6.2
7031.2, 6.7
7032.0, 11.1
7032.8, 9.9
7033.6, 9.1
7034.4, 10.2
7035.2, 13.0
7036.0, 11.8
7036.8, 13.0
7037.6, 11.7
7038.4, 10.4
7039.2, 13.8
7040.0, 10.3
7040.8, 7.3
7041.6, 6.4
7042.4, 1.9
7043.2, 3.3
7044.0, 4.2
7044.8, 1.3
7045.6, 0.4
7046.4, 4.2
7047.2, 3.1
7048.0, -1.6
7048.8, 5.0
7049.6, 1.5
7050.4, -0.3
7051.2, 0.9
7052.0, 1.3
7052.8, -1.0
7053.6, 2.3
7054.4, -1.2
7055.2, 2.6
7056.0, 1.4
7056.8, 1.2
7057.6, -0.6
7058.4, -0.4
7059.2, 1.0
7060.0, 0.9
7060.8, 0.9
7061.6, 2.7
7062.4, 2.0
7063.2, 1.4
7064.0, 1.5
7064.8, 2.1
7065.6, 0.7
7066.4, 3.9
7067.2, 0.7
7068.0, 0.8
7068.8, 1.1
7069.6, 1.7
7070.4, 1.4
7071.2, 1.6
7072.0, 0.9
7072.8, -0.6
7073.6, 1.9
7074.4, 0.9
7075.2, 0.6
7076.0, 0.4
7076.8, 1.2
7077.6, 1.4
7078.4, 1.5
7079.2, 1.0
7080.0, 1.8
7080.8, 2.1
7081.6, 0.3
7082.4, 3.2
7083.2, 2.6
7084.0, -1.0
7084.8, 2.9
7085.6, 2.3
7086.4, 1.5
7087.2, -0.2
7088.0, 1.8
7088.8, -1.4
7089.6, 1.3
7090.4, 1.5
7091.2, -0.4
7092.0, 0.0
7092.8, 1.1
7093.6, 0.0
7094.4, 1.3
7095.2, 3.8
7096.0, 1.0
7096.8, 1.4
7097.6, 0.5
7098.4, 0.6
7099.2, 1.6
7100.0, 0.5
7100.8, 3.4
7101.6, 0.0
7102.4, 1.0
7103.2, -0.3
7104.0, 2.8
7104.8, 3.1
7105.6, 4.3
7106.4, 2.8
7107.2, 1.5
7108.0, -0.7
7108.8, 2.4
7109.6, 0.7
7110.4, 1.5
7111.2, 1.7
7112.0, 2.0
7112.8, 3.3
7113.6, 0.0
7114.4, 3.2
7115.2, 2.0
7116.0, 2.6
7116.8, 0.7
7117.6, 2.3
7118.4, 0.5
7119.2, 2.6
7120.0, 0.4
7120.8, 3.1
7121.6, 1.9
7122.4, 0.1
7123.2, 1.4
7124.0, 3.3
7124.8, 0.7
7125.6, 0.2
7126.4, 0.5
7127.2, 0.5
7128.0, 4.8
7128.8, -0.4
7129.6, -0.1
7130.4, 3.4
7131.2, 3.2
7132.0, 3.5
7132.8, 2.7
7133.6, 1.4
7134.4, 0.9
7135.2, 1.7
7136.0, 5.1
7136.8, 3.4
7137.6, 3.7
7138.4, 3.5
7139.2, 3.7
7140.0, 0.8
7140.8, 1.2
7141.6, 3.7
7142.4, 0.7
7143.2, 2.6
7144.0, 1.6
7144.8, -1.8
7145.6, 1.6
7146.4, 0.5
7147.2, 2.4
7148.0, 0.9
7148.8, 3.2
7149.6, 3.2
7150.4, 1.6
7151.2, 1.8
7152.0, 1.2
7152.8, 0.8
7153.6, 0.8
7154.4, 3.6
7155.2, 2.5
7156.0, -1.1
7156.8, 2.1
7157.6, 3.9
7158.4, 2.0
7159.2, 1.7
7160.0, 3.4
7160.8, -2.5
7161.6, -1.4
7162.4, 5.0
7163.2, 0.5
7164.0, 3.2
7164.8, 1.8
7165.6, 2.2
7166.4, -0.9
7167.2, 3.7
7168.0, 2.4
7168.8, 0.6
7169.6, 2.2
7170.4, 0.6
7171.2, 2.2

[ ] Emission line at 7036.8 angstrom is [O II] 3727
